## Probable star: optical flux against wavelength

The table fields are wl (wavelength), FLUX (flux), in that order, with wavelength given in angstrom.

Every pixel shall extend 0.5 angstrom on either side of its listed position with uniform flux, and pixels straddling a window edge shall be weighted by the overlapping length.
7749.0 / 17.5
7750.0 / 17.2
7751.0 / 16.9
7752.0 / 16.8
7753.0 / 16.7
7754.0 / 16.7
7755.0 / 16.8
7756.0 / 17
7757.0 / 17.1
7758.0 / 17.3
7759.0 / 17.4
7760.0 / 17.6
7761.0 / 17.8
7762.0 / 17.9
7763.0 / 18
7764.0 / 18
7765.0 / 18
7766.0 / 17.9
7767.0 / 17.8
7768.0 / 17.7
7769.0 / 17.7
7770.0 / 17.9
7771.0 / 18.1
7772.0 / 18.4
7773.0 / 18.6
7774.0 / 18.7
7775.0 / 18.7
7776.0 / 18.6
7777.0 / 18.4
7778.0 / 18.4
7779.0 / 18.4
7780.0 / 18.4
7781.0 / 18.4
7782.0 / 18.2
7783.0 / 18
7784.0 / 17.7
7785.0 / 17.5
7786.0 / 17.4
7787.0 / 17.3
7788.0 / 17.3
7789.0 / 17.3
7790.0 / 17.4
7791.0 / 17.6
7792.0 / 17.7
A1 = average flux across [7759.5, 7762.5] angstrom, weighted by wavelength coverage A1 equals 17.8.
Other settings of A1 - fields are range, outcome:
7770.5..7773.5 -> 18.4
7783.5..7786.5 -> 17.5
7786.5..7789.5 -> 17.3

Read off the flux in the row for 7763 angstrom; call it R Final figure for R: 18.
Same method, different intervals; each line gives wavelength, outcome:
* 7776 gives 18.6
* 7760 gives 17.6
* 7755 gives 16.8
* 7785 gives 17.5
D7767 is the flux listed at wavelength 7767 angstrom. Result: 17.8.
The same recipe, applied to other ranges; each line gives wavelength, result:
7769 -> 17.7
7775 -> 18.7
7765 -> 18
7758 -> 17.3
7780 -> 18.4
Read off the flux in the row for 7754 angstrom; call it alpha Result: 16.7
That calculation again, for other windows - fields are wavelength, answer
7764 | 18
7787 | 17.3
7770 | 17.9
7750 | 17.2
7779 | 18.4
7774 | 18.7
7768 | 17.7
